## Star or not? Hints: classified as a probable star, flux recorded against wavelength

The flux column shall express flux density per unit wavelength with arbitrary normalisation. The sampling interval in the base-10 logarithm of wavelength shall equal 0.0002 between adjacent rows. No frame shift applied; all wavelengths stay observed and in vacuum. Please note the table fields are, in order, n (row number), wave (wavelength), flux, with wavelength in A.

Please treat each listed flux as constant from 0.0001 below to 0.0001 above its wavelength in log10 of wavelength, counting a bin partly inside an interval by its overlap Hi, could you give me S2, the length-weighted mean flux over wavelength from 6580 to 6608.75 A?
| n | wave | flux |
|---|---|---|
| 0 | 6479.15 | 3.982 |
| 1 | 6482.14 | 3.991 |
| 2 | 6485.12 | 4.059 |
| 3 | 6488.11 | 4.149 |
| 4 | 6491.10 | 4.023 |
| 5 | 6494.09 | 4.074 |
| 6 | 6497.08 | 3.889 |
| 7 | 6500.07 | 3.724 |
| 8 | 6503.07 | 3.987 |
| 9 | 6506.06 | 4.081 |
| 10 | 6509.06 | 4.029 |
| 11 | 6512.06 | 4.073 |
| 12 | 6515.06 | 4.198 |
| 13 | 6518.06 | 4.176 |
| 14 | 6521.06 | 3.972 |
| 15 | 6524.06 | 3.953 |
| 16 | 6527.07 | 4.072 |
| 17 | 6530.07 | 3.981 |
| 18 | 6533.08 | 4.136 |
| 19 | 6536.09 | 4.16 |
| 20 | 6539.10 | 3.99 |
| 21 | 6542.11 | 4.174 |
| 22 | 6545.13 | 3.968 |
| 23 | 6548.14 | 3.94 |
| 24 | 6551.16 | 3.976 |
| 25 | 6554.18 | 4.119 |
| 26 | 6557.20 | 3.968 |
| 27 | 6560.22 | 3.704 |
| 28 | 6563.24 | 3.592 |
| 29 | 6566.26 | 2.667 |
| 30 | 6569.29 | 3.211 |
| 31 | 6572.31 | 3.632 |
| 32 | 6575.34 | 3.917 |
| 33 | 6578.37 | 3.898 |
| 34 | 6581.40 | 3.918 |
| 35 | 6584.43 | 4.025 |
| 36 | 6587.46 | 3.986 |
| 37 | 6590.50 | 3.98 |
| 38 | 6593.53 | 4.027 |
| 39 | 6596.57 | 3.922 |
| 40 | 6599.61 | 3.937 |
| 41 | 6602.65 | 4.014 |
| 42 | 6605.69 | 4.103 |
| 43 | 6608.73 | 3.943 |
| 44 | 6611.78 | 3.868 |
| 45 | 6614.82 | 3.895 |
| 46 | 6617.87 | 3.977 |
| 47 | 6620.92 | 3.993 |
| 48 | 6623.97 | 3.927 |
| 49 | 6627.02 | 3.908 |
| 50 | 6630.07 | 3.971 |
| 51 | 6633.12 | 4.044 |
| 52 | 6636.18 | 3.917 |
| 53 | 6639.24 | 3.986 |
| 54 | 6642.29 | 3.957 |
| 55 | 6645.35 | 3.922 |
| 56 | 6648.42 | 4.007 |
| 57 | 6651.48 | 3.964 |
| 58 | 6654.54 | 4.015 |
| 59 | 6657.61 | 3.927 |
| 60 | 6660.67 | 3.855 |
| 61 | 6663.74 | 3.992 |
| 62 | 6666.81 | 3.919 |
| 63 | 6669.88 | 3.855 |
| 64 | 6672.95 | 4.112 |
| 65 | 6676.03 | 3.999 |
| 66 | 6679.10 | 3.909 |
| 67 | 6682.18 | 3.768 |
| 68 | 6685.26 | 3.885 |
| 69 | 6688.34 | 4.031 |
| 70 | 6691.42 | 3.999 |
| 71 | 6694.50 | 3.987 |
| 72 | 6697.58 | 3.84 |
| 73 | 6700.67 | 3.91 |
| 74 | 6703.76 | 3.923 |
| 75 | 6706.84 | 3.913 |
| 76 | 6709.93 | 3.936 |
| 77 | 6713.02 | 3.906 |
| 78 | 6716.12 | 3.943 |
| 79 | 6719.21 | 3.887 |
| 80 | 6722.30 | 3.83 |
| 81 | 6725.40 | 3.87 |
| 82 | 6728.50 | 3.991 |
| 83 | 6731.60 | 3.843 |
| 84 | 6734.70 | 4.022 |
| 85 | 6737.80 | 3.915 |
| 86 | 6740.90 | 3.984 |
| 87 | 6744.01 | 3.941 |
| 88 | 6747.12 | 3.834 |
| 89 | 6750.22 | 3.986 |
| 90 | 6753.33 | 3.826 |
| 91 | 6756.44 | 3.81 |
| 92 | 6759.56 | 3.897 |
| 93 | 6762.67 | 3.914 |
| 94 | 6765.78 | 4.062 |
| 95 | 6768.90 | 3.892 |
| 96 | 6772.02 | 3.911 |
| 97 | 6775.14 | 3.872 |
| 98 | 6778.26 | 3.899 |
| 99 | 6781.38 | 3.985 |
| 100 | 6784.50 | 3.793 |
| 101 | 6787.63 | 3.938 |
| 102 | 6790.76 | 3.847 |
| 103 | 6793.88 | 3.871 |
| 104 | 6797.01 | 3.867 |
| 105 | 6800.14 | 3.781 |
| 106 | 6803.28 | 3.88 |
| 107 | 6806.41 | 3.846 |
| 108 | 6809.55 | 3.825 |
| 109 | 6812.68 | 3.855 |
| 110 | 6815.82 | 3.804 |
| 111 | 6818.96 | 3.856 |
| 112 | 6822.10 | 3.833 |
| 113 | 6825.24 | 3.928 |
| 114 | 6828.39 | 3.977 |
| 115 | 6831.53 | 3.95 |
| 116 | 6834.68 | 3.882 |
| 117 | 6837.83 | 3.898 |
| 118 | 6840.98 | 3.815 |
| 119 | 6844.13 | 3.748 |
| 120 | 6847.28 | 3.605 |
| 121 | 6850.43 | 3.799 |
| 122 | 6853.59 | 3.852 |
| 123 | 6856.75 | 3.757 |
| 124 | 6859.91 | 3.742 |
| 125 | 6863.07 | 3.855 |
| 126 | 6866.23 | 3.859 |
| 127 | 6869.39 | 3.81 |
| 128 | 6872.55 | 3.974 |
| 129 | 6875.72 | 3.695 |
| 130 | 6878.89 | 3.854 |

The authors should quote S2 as 3.99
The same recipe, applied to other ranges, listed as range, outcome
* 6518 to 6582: 3.86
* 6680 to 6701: 3.92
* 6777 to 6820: 3.86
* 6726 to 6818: 3.89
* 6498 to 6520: 4.03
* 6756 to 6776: 3.91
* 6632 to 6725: 3.94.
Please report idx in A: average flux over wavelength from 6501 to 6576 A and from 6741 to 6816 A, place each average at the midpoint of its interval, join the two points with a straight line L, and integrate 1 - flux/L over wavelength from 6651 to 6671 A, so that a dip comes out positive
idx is -0.2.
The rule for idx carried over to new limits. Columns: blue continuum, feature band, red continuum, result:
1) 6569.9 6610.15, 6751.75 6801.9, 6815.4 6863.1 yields -0.38 A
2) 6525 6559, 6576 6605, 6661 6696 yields 0.26 A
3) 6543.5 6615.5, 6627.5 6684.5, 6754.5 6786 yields -1.22 A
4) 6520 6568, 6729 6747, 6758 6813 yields -0.22 A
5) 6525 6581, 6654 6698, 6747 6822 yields -0.91 A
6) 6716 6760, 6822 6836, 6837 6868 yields -0.40 A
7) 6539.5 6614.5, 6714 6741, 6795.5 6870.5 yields -0.52 A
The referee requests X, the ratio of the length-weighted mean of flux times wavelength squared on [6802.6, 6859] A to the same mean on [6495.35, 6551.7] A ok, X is 1.04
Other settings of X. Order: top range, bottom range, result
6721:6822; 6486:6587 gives 1.06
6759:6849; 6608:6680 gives 1.03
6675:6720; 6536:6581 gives 1.08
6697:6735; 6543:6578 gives 1.10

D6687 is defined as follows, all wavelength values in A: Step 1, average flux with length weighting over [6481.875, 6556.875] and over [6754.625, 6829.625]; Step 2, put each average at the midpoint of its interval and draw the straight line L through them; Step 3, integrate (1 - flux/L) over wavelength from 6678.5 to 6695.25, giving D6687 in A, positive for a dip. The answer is 0.0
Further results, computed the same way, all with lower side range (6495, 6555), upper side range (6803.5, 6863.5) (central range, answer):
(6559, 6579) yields 2.52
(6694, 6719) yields -0.01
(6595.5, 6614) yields 0.07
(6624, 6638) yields 0.02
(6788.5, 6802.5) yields 0.03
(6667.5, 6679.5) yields -0.11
